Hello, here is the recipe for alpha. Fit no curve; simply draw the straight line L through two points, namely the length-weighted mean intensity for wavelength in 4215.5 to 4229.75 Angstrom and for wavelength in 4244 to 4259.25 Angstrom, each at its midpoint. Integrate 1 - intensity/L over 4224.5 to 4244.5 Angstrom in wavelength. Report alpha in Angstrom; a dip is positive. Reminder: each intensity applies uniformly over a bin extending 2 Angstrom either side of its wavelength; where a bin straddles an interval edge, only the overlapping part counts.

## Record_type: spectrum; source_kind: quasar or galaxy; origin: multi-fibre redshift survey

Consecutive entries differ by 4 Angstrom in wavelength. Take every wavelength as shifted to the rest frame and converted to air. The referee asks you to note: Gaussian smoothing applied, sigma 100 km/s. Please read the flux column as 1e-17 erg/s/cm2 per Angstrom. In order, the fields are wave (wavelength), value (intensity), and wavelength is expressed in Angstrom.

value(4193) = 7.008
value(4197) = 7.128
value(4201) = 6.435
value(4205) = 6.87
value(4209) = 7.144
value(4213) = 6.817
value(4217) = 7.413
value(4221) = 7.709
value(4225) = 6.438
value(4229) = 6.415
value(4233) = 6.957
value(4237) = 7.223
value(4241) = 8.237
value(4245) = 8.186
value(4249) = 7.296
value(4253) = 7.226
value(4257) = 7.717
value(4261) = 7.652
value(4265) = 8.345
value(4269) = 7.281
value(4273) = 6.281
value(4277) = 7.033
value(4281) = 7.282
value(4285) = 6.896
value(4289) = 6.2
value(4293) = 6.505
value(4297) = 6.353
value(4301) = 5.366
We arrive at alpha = 0.2 Angstrom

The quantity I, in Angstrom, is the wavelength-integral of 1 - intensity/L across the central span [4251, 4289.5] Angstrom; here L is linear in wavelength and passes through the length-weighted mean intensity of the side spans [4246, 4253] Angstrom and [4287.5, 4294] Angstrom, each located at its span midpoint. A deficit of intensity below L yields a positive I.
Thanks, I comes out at -2.0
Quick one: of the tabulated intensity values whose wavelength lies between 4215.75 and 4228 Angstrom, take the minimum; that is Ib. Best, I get 6.438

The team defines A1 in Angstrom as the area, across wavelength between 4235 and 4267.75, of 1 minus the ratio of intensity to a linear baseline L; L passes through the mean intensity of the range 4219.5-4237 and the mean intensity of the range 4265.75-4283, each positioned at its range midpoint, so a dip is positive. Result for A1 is -3.5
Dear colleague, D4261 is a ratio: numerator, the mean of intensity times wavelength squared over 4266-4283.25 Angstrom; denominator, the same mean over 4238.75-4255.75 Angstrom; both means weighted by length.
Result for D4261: 0.92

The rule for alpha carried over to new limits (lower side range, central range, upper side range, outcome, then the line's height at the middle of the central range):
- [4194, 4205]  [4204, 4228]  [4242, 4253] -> 0.23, 7.12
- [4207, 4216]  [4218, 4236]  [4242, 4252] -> 1.00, 7.34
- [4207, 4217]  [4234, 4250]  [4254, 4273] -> -0.77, 7.36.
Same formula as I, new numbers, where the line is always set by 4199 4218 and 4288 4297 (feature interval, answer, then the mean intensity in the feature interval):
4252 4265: -2.2 Angstrom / 7.68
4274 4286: -1.1 Angstrom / 7.02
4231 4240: -0.6 Angstrom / 7.22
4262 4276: -1.7 Angstrom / 7.31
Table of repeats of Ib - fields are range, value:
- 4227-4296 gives 6.2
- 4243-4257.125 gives 7.226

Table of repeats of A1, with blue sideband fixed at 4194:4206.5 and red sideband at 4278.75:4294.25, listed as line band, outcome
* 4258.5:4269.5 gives -1.7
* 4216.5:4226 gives -0.6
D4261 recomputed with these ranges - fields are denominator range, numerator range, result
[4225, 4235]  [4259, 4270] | 1.20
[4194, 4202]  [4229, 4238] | 1.03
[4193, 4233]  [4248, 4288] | 1.08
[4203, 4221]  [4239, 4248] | 1.15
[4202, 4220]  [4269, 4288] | 1.01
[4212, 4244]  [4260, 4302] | 0.98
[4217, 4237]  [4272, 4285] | 1.02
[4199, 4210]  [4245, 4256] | 1.12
